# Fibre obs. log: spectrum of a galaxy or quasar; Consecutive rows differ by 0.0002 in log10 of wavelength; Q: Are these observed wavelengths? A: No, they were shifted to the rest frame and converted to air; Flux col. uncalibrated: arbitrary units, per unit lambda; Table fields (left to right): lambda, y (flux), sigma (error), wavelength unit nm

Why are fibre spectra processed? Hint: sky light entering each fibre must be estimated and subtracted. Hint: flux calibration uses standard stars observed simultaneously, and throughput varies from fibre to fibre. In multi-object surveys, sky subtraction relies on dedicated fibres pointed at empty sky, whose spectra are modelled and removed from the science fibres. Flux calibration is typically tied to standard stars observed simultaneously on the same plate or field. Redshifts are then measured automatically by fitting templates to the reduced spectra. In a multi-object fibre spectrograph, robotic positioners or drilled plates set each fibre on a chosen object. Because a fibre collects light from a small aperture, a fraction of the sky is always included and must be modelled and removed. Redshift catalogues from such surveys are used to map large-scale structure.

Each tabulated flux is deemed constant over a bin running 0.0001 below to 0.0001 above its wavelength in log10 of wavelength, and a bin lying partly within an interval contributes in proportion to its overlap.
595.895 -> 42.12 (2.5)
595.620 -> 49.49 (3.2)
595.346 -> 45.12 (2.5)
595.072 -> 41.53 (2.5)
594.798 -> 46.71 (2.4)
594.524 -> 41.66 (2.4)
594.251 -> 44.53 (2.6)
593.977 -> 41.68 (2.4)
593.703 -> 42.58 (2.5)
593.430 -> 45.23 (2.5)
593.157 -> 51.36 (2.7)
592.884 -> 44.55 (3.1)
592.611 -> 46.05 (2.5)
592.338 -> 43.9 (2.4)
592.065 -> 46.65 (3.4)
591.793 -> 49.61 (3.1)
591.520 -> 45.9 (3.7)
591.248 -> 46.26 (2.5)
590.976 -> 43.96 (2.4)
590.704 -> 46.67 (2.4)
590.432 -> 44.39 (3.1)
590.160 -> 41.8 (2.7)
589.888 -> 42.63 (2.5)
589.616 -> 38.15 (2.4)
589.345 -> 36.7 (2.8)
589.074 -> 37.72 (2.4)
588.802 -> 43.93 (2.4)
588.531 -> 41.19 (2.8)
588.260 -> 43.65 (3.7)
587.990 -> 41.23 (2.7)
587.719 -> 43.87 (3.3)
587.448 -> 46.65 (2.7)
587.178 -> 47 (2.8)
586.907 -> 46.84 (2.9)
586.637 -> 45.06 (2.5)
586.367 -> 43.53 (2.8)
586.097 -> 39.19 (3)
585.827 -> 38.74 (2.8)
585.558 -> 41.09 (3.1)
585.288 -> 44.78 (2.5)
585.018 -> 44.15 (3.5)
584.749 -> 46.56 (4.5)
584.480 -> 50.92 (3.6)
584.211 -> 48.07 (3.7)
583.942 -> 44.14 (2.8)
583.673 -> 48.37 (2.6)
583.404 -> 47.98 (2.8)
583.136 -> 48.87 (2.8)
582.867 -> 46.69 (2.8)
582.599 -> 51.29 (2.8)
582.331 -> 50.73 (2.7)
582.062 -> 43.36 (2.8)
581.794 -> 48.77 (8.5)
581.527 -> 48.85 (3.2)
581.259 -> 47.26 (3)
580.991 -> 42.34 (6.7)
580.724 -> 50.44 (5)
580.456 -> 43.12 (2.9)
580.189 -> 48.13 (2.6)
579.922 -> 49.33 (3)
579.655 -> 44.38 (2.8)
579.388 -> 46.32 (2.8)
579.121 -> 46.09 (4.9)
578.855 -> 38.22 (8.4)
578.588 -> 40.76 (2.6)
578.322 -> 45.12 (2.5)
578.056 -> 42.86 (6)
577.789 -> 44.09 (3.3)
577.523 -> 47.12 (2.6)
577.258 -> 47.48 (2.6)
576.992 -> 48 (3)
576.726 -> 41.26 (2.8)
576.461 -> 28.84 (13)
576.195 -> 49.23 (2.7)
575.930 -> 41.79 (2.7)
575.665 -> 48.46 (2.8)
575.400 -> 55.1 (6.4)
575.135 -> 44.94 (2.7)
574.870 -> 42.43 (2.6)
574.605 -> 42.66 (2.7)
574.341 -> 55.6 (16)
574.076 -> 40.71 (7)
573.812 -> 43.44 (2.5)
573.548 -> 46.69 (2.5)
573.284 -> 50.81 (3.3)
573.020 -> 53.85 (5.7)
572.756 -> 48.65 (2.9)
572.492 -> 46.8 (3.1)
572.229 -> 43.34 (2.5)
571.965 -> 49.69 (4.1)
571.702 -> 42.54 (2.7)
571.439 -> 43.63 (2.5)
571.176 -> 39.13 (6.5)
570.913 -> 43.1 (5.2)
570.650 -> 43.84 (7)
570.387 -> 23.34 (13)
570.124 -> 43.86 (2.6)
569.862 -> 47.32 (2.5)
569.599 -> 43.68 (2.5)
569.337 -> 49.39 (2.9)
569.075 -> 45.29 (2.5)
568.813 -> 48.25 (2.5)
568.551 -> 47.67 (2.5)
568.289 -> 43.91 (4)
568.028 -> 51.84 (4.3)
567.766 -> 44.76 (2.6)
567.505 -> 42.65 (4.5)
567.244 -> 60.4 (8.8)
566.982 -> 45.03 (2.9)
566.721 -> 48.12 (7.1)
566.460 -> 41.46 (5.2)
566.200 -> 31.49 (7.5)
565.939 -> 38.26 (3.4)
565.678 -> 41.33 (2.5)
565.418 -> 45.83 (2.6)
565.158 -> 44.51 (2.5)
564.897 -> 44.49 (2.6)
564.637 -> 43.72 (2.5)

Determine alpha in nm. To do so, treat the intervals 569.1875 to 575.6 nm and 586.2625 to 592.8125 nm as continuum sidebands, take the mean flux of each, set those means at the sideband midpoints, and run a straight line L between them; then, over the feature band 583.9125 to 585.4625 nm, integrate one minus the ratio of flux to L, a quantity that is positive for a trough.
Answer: -0.08 nm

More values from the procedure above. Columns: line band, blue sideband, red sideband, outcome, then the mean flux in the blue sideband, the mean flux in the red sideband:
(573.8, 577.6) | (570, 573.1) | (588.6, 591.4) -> -0.19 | 43.3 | 42.2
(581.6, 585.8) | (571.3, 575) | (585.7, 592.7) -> -0.22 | 46.5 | 43.5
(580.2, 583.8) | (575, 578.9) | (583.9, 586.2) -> -0.27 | 44.3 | 44.3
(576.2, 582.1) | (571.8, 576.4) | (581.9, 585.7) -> 0.27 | 47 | 46.9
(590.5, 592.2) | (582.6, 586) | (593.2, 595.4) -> -0.07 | 46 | 43.9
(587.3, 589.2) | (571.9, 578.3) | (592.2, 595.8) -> 0.11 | 45.9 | 44.9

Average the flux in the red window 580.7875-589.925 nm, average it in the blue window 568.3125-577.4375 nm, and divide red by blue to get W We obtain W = 0.99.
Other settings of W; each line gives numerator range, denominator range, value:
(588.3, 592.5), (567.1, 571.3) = 0.96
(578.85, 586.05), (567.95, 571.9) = 1.06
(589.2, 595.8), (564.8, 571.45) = 1.01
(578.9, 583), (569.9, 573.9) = 1.06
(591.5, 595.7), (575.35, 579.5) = 1.03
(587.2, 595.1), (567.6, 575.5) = 0.97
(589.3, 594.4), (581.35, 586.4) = 0.96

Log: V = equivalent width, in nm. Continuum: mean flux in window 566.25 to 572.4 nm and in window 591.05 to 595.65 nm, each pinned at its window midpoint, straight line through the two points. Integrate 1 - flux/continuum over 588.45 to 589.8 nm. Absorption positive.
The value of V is 0.17 nm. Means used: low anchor 44.7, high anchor 45.4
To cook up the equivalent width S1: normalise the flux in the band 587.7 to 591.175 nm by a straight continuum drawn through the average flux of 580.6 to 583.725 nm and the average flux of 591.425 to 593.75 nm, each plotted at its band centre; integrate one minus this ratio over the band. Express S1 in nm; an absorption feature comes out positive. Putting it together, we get 0.36 nm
